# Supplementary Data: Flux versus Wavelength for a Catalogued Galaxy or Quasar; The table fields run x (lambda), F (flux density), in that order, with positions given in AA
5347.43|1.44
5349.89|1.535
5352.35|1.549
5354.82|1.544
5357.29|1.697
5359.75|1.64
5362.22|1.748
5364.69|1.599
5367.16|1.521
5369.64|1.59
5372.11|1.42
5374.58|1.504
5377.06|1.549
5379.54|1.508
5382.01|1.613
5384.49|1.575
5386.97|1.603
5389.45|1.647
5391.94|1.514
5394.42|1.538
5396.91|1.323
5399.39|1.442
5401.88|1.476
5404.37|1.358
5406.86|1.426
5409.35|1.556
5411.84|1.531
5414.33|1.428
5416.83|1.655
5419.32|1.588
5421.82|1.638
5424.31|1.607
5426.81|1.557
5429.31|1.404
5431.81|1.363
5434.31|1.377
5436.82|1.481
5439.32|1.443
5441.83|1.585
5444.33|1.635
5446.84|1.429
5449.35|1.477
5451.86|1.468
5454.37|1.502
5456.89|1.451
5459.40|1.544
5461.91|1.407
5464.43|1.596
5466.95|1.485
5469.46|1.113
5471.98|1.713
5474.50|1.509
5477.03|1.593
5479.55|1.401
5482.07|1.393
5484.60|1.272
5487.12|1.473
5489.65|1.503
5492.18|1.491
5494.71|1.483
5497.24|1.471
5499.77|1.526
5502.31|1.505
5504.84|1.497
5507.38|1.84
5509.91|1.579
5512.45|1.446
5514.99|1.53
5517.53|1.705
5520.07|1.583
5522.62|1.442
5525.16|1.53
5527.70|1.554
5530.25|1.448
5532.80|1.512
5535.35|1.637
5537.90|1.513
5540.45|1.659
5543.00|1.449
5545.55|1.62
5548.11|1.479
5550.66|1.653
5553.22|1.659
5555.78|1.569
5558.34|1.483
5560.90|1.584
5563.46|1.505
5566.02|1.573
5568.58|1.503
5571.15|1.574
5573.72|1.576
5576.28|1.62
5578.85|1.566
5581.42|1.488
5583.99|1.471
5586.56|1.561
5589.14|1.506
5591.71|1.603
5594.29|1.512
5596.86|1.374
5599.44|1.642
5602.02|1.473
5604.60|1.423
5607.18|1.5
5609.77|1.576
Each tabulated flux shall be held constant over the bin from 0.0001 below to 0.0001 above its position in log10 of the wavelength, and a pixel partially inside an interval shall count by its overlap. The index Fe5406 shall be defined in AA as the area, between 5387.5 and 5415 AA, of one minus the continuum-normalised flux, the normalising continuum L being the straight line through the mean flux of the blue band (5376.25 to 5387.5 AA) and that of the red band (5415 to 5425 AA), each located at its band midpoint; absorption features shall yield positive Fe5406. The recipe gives 1.9 AA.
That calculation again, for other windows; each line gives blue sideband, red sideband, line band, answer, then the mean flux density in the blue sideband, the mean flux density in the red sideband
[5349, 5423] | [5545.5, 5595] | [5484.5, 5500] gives 0.8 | 1.54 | 1.55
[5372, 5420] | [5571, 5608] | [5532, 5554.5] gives -0.8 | 1.51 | 1.52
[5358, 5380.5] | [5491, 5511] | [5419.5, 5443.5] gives 0.9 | 1.57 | 1.55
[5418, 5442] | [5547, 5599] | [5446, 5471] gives 1.0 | 1.5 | 1.54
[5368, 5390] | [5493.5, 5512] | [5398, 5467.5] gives 2.5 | 1.55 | 1.55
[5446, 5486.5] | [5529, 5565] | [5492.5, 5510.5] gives -0.6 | 1.46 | 1.56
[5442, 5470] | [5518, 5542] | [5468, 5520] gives 0.3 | 1.48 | 1.55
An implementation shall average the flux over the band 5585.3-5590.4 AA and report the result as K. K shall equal 1.53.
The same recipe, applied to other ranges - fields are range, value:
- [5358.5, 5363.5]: 1.7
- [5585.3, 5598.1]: 1.51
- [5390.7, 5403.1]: 1.46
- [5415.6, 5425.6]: 1.62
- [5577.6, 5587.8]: 1.52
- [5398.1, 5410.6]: 1.45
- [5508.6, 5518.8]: 1.57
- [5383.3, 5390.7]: 1.61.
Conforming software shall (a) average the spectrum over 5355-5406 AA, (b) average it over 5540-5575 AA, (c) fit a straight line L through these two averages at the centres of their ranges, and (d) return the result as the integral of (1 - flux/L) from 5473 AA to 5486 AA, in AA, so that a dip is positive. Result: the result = 0.95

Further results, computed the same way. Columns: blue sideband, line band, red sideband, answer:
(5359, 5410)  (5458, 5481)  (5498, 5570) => 0.9 AA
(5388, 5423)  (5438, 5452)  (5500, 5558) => 0.2 AA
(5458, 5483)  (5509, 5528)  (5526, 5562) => -0.2 AA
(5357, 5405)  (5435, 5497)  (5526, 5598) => 2.7 AA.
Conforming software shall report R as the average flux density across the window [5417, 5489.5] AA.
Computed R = 1.49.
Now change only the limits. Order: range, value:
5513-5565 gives 1.55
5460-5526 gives 1.5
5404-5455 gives 1.5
